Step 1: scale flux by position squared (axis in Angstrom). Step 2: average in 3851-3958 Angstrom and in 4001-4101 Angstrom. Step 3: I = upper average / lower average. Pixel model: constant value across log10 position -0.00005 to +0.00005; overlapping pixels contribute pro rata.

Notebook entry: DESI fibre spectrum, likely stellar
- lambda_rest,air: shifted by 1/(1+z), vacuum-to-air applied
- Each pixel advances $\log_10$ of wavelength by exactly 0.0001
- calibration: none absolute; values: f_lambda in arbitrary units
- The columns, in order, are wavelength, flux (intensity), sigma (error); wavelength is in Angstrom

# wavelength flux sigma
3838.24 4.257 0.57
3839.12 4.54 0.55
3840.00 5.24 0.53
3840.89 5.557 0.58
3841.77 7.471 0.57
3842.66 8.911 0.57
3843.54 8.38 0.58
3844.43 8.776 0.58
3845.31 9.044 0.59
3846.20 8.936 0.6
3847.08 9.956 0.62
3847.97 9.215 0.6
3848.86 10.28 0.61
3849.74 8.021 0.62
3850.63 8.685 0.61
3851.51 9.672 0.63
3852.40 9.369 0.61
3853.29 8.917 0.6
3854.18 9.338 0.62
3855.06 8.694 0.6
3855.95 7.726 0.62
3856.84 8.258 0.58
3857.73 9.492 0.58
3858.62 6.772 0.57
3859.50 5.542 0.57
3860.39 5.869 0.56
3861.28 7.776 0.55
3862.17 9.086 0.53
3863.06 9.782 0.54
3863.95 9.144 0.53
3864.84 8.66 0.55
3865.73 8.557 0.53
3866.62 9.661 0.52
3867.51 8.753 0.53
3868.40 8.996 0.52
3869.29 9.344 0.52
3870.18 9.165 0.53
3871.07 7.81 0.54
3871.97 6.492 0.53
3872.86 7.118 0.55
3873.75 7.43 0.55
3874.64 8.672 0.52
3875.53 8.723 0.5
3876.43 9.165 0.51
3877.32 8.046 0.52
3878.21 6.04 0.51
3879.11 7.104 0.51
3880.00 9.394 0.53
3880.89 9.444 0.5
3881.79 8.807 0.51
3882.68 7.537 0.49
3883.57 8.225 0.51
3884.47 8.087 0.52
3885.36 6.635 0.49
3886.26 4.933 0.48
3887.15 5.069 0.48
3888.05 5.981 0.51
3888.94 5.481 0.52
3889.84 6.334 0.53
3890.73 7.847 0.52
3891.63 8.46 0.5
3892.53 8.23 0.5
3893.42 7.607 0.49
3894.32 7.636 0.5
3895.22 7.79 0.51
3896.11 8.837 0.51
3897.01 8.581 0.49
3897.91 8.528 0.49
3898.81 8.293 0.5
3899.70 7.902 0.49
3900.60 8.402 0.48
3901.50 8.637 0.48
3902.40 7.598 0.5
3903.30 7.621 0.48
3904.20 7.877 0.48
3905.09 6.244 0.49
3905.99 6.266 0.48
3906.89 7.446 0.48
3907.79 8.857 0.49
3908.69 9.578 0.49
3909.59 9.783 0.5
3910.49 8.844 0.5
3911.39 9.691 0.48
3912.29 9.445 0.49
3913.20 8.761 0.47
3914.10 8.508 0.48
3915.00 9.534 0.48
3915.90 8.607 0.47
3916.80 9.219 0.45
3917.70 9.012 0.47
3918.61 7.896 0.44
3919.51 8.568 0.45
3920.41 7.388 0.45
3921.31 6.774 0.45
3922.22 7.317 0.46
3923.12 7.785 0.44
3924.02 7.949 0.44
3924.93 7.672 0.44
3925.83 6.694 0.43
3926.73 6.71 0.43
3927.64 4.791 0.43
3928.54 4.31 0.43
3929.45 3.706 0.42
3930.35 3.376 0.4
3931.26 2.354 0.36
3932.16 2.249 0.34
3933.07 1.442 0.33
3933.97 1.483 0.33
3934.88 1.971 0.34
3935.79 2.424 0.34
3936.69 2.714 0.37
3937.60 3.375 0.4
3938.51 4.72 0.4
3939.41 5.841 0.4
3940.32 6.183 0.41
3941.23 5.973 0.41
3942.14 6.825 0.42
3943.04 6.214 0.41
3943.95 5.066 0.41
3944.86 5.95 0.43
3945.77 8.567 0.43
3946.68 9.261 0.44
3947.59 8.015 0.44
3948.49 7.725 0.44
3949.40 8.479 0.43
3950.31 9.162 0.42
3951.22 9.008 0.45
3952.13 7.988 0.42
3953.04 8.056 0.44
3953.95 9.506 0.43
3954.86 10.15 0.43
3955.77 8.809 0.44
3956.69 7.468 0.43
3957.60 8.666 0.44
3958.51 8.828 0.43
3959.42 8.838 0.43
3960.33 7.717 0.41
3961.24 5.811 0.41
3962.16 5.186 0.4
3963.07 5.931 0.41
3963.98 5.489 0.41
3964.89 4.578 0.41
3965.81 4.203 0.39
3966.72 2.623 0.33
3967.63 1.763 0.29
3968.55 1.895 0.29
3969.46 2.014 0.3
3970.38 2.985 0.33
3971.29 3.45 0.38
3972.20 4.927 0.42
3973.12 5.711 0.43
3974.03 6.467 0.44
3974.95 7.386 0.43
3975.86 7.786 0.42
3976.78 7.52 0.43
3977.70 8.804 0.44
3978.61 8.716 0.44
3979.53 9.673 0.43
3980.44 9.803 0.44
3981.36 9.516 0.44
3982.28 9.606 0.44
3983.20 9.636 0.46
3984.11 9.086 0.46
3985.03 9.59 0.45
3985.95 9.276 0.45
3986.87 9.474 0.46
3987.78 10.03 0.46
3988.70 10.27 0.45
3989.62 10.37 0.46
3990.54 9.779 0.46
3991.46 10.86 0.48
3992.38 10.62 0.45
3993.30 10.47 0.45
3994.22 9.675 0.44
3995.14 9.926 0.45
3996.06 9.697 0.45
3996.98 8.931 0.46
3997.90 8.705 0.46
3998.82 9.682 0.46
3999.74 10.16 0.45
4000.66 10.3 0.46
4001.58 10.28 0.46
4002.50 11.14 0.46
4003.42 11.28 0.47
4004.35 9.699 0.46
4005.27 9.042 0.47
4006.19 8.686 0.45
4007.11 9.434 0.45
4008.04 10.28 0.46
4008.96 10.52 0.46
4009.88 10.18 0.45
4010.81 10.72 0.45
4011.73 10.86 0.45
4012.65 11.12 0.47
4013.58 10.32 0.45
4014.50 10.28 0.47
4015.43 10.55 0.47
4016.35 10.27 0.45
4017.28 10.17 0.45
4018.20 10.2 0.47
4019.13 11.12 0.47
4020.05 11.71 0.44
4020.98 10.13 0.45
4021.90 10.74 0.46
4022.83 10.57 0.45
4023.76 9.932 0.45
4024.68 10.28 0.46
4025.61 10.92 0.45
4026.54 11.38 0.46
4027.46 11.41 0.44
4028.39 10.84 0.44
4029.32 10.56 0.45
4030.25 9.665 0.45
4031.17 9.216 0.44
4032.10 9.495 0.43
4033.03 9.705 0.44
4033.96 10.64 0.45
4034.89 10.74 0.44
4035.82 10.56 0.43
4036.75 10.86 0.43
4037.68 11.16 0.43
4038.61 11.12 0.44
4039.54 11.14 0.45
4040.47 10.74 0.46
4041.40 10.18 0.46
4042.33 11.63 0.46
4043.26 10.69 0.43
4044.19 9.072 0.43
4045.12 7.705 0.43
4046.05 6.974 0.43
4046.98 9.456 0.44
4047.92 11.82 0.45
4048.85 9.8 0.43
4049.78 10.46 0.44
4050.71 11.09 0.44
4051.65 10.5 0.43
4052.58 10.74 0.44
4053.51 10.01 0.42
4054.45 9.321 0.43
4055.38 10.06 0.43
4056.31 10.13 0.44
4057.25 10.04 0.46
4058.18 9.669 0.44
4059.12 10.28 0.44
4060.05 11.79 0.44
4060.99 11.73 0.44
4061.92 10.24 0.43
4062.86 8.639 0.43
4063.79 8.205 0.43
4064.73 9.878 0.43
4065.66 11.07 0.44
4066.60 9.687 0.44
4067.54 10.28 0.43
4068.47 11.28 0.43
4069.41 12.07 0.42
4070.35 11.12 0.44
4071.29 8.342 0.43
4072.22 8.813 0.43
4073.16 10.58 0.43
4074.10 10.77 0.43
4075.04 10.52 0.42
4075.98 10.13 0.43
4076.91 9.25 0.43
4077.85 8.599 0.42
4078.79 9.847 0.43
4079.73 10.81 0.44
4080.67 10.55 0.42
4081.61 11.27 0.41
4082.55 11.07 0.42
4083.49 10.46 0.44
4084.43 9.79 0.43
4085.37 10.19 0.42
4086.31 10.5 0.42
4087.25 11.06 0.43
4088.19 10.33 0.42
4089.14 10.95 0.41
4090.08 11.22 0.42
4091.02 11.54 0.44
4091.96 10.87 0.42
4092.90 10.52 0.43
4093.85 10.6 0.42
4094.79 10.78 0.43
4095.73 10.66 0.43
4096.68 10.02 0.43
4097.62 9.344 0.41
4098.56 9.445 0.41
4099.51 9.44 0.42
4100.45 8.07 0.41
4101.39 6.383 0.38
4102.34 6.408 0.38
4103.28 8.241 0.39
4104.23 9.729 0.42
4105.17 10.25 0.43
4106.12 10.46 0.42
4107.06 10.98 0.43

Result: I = 1.5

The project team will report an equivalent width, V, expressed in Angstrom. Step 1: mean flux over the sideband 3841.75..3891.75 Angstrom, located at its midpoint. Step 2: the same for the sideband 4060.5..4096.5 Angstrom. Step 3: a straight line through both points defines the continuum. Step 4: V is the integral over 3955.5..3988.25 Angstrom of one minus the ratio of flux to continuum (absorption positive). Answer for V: 8.3 Angstrom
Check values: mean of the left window 8.16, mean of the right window 10.4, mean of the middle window 6.92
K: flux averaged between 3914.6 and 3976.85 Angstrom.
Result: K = 6.13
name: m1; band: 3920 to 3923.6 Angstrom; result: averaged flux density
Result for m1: 7.33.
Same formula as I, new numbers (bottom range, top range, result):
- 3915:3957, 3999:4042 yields 1.69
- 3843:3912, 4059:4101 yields 1.39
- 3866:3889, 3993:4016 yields 1.38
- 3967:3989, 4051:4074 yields 1.47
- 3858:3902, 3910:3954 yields 0.85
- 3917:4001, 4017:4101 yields 1.53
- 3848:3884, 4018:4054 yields 1.35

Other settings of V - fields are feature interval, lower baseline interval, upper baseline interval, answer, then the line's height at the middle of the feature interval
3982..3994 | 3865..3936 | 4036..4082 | -1.3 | 8.93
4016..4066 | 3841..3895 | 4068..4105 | -3.4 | 9.64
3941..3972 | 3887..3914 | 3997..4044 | 8.7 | 9.1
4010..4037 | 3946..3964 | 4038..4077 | -2.9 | 9.48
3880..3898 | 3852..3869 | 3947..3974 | 0.8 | 7.86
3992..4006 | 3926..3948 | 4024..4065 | -3.6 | 7.92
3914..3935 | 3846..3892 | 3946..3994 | 4.8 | 7.88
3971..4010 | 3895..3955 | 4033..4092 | -2.9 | 8.58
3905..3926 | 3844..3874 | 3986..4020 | 2.0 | 9.18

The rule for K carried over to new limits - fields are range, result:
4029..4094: 10.3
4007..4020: 10.5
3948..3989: 7.32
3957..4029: 8.81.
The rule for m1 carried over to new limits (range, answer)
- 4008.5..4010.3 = 10.4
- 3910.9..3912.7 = 9.56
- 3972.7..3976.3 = 6.86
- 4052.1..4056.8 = 10.1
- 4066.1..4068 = 9.96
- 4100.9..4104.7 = 7.7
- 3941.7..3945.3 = 6.02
